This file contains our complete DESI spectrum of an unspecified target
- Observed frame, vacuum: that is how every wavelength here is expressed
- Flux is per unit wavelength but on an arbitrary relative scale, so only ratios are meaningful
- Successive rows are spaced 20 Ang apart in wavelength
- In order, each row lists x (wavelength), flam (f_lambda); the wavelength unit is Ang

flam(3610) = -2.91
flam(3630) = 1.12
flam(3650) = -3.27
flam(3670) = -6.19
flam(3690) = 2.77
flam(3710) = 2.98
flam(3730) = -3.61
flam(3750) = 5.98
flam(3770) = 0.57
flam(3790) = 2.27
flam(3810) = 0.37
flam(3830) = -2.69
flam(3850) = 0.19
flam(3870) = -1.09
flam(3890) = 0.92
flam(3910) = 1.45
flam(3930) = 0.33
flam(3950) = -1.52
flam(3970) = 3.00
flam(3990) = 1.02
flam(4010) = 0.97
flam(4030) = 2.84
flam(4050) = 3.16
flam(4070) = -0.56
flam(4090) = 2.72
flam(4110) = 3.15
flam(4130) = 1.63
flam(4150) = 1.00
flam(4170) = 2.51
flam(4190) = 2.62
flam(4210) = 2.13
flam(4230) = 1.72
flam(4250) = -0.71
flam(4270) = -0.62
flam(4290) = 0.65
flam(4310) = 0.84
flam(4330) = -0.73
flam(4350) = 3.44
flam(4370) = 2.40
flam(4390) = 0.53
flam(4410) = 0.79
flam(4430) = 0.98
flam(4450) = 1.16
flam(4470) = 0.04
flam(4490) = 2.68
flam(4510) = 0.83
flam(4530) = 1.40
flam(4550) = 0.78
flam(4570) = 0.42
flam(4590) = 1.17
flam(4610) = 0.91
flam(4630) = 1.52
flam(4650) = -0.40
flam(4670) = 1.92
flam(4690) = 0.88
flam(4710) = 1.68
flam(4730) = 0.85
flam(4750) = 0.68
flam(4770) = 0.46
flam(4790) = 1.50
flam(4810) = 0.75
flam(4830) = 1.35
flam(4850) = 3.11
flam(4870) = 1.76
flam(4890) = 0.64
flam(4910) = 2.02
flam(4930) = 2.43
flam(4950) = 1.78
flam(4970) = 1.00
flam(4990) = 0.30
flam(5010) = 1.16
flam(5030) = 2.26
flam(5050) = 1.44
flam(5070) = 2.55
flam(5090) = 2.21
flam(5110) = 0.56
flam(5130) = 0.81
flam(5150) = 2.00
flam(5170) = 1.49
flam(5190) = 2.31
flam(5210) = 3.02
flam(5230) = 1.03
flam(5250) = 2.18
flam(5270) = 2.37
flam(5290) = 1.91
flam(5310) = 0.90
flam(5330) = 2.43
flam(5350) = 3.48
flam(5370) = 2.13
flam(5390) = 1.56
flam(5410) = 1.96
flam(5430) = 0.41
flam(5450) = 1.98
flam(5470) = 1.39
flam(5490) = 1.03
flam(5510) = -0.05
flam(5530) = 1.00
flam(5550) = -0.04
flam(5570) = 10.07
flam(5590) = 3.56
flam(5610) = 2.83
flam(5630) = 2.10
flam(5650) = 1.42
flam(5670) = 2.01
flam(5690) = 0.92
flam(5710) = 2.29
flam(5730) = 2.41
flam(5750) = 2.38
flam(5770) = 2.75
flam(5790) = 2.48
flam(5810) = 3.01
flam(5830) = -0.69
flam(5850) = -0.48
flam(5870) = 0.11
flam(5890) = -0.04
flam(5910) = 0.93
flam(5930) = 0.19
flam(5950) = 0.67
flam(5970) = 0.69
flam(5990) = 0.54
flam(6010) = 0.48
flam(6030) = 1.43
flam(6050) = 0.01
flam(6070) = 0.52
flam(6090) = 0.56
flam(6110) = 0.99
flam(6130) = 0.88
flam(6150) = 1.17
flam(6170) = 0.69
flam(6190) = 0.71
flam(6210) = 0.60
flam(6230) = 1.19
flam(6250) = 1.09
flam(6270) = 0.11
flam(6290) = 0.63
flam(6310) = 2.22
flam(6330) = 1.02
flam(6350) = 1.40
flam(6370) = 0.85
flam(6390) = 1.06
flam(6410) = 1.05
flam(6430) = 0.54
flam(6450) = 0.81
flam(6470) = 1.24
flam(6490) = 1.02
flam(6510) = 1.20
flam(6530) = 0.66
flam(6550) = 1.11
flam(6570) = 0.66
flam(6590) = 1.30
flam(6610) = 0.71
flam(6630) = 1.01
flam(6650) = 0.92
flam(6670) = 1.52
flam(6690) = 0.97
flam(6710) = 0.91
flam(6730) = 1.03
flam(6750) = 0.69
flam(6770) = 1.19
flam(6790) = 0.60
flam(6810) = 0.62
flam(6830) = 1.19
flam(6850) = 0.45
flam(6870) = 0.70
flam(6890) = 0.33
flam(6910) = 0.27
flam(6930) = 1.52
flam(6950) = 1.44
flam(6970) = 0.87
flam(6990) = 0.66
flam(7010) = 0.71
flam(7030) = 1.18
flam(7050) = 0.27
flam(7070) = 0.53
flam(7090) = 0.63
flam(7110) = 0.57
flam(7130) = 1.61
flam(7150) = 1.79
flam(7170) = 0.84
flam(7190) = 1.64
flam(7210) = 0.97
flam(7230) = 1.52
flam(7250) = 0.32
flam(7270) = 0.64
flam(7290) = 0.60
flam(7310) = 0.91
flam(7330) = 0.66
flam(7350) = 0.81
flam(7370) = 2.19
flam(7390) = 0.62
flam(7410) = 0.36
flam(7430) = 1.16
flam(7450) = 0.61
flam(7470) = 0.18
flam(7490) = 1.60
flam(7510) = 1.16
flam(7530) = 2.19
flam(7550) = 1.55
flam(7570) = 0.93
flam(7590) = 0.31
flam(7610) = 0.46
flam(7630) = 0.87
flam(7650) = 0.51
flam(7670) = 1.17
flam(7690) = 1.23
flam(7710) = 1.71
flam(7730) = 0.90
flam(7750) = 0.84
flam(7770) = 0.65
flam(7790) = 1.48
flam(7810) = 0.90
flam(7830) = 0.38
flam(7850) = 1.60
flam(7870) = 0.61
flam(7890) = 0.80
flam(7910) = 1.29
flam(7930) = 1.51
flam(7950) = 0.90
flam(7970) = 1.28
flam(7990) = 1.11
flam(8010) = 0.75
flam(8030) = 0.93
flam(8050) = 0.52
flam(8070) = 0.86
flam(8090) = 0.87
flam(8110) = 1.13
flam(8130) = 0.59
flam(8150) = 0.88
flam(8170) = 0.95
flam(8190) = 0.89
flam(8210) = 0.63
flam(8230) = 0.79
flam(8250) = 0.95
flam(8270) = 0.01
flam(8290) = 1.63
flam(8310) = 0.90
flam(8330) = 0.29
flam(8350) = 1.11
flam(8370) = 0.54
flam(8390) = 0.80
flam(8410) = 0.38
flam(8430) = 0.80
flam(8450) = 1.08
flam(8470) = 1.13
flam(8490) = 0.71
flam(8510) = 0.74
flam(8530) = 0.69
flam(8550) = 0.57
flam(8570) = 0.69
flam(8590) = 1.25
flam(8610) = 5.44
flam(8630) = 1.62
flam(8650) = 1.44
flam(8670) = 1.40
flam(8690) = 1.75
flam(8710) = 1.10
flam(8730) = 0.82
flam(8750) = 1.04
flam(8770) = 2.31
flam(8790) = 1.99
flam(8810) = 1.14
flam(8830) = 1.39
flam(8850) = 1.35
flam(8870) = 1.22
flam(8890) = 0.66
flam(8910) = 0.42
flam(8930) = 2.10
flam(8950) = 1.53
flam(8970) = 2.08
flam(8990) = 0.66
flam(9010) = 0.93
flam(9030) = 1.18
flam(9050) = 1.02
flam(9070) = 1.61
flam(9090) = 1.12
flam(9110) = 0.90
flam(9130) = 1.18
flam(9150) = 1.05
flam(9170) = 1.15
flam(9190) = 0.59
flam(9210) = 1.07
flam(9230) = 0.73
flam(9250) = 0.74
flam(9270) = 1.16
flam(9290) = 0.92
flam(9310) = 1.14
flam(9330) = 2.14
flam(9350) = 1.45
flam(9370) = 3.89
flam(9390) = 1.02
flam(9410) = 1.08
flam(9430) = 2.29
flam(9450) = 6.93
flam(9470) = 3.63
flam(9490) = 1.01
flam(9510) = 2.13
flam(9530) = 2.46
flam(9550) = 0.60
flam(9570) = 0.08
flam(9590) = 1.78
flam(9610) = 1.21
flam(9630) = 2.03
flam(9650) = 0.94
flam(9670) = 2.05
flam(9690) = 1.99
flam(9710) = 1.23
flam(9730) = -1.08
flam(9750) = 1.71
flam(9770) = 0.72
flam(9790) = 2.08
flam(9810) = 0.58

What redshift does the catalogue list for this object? 1.31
